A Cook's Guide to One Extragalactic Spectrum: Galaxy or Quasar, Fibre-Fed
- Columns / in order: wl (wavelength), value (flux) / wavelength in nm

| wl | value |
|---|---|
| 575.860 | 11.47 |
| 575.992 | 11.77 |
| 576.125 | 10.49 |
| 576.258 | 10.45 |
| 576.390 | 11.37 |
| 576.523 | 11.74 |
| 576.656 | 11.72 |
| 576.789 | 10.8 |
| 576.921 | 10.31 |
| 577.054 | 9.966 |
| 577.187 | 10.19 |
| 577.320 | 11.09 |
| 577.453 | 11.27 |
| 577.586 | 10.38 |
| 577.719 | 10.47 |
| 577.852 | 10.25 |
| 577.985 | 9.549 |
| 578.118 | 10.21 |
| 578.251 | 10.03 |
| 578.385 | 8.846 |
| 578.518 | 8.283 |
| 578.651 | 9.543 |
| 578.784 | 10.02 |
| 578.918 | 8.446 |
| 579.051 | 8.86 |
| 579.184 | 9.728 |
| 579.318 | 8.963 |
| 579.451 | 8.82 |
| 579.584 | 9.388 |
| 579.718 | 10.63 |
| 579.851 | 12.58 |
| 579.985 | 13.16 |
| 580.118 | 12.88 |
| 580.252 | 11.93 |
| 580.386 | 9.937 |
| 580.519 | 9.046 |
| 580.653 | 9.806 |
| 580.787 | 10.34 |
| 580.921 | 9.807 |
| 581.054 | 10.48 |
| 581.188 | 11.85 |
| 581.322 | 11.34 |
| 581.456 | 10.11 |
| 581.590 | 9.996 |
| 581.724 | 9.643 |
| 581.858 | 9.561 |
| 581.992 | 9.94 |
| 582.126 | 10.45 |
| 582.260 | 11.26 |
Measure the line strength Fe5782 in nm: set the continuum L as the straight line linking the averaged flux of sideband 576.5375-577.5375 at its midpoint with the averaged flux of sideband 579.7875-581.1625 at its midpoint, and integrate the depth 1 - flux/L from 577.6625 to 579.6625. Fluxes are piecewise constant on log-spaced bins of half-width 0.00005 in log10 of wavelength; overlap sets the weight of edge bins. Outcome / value 0.271 nm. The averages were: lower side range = 10.8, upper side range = 11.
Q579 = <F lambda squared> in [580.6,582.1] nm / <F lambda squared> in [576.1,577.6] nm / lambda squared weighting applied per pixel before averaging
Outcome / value 0.96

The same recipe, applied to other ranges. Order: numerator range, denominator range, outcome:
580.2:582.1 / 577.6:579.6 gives 1.09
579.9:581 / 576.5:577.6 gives 1.02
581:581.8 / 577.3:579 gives 1.09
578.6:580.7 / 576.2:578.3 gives 0.97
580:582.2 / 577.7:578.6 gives 1.10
